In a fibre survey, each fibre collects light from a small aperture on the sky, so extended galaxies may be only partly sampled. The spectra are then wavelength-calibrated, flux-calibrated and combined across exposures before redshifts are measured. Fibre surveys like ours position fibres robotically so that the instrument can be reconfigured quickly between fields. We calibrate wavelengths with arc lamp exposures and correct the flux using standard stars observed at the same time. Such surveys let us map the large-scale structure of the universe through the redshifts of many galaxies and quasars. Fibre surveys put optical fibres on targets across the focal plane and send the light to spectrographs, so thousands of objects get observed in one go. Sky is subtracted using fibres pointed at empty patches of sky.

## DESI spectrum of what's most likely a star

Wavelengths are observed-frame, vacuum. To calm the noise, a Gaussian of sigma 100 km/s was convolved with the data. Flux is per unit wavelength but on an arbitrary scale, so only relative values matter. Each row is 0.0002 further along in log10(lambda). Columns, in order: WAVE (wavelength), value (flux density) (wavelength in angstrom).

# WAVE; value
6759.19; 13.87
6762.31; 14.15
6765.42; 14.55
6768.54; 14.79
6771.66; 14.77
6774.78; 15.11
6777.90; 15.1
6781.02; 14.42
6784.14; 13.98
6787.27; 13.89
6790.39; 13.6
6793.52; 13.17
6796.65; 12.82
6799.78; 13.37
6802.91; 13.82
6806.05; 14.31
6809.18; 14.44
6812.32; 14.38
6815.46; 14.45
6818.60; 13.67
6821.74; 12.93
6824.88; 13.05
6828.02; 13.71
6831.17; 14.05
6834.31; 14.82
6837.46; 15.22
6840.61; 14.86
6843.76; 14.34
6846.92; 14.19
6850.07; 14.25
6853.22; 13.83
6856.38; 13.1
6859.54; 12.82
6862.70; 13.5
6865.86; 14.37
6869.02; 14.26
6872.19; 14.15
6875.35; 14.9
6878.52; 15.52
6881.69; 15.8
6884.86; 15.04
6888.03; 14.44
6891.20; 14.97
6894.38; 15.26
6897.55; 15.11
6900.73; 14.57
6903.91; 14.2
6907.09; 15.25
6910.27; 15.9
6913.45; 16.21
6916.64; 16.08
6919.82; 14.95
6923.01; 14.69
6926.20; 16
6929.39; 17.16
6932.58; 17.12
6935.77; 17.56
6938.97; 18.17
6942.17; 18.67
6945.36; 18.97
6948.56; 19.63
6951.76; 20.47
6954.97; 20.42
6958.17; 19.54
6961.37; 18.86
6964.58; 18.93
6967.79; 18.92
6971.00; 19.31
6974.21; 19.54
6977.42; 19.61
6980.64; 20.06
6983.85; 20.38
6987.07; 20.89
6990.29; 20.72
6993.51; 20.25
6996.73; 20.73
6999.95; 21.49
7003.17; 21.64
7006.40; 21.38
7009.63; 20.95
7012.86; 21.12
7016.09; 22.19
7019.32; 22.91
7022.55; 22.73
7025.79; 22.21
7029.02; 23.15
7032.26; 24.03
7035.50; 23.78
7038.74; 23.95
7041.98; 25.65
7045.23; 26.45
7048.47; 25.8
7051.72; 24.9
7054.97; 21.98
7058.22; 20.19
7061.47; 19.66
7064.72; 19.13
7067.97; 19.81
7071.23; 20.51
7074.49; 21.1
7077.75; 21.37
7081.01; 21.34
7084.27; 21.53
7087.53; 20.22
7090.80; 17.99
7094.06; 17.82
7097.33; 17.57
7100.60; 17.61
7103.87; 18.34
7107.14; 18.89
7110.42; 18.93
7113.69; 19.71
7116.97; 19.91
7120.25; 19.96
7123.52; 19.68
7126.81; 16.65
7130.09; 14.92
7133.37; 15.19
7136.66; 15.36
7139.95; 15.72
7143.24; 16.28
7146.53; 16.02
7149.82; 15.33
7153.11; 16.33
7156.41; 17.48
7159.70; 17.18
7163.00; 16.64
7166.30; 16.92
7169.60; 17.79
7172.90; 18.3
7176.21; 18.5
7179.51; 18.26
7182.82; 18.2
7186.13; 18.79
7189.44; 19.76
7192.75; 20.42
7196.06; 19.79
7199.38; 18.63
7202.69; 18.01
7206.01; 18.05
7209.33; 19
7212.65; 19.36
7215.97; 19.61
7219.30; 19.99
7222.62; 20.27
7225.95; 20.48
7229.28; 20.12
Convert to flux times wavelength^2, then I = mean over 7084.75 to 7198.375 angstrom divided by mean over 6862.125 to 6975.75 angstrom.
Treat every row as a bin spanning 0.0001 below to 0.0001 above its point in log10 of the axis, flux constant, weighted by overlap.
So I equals 1.14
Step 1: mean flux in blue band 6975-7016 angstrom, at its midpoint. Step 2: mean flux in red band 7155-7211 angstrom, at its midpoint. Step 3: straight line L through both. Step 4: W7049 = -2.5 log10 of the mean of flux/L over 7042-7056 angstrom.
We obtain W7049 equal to -0.24 mag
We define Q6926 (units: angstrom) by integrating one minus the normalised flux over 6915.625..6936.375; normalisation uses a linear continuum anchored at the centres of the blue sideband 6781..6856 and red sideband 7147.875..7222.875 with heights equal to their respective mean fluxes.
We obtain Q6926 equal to -1.3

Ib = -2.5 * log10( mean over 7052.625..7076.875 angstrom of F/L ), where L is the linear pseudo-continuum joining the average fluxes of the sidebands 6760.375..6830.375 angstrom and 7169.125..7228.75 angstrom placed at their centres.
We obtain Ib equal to -0.18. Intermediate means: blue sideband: 14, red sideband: 19.1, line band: 20.5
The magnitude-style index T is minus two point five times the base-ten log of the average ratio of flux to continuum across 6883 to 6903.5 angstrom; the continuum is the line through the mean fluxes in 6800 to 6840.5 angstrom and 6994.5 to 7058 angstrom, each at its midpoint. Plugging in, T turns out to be 0.16 mag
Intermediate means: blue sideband 14.1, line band 14.9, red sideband 22.9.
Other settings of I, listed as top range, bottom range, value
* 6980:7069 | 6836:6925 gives 1.57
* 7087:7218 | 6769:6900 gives 1.38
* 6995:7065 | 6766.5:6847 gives 1.71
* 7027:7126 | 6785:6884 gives 1.60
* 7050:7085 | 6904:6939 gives 1.36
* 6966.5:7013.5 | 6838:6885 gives 1.48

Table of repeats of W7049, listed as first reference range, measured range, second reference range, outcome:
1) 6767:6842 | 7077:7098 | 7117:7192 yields -0.18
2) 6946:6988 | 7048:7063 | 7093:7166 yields -0.21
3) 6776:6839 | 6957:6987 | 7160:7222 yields -0.22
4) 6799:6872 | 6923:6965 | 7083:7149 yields -0.19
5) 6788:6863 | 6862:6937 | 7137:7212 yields -0.04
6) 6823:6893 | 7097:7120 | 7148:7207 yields -0.10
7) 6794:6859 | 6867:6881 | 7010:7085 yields 0.07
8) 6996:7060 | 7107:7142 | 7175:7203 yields 0.17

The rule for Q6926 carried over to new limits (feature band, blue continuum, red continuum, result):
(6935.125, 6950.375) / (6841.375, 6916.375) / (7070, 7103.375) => -2.4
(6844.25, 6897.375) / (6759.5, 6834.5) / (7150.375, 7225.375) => 1.7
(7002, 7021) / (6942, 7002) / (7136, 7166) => -2.6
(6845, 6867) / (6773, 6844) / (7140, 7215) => 1.3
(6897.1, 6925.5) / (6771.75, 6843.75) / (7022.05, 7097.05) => 3.3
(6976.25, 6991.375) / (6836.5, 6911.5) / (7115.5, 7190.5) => -4.5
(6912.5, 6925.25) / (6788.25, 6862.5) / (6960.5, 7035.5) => 1.6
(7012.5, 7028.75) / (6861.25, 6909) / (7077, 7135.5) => -4.9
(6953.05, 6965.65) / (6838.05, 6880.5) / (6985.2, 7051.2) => 0.0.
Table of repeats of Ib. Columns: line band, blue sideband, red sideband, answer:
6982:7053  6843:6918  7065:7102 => -0.241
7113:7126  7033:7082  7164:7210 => 0.052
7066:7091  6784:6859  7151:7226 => -0.199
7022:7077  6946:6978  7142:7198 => -0.202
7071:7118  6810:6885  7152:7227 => -0.125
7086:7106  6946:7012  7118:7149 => -0.045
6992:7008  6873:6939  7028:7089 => -0.072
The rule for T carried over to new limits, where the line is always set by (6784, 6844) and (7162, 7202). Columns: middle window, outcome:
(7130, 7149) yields 0.15 mag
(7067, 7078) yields -0.20 mag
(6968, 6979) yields -0.22 mag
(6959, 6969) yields -0.20 mag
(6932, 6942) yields -0.15 mag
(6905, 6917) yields -0.04 mag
